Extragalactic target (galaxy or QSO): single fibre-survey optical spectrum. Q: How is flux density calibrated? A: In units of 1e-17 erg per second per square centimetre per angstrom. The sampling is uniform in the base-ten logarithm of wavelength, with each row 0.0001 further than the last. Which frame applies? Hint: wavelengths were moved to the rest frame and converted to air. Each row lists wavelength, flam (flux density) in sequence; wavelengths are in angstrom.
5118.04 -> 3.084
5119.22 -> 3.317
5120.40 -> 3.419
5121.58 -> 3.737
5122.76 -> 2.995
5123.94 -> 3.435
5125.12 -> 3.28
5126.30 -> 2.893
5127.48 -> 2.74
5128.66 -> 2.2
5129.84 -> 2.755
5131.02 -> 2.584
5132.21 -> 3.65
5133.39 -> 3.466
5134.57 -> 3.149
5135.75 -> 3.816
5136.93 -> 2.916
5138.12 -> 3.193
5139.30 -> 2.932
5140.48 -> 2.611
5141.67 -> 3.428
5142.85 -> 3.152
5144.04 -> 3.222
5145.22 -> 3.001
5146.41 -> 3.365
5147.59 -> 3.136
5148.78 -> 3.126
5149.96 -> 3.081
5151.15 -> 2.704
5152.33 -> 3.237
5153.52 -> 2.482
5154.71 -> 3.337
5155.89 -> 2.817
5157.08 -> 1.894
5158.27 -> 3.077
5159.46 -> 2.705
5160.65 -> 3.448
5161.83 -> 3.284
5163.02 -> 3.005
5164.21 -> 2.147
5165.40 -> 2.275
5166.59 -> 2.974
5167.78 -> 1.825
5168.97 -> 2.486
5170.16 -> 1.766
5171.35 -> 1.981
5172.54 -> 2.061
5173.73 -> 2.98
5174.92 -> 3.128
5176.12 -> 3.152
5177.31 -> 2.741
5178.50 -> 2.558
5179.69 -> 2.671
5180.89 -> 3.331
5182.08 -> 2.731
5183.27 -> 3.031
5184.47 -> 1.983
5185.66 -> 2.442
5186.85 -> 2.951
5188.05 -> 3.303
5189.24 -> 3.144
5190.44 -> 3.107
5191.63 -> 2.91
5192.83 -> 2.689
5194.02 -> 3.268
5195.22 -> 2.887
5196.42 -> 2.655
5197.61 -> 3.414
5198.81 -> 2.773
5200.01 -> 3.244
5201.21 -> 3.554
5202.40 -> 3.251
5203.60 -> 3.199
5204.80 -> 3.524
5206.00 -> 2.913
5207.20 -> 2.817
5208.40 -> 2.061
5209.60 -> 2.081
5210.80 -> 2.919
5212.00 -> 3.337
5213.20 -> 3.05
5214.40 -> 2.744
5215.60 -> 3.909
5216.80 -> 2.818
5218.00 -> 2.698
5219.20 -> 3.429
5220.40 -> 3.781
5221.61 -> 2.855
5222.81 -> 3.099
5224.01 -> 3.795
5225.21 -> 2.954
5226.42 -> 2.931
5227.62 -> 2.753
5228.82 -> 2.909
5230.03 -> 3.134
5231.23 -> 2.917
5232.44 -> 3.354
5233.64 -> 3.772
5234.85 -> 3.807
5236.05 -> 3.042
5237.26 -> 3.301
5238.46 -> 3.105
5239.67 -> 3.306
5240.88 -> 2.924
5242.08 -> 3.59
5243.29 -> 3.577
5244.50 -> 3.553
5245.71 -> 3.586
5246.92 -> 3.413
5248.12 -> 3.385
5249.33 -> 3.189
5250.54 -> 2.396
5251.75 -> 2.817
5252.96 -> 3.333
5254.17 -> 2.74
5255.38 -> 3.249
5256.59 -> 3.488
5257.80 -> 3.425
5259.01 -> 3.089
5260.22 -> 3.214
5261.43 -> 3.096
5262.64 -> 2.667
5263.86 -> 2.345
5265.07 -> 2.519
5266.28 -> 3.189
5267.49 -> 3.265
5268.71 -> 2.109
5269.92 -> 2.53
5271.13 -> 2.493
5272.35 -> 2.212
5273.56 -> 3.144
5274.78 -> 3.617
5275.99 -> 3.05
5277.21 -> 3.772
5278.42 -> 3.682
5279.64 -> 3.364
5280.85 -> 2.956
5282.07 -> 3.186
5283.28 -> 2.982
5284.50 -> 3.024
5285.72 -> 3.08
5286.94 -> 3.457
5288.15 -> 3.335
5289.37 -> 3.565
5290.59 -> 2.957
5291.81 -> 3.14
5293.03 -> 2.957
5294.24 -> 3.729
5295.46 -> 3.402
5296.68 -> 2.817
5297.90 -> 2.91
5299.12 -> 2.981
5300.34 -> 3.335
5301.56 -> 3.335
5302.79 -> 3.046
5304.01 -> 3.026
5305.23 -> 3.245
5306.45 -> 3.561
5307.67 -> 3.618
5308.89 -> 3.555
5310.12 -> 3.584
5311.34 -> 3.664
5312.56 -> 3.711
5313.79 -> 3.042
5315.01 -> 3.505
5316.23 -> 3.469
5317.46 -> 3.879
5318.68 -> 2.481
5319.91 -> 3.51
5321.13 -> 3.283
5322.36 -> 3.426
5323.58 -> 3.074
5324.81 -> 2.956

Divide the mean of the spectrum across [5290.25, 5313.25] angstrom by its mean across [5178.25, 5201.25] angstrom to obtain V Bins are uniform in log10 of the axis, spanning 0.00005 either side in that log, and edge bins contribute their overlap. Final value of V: 1.13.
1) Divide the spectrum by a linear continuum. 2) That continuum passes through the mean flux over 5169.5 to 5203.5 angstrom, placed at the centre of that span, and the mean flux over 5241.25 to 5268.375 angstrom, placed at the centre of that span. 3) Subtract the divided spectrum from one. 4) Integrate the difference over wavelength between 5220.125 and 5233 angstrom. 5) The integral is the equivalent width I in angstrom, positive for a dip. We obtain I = -0.44 angstrom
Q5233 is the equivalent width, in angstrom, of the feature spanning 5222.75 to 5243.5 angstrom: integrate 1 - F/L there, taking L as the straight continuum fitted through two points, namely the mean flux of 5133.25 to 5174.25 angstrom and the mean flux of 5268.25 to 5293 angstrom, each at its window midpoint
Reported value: -1.6 angstrom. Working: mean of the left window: 2.85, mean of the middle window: 3.24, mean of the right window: 3.09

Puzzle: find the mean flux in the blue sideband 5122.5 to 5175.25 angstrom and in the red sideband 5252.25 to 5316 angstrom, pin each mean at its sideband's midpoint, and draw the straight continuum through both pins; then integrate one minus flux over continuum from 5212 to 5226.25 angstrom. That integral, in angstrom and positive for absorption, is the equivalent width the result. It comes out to -0.8 angstrom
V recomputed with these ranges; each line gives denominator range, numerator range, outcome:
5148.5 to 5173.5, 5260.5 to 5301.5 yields 1.15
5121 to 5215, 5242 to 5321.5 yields 1.09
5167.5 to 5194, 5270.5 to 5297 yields 1.18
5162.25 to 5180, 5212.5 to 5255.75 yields 1.27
